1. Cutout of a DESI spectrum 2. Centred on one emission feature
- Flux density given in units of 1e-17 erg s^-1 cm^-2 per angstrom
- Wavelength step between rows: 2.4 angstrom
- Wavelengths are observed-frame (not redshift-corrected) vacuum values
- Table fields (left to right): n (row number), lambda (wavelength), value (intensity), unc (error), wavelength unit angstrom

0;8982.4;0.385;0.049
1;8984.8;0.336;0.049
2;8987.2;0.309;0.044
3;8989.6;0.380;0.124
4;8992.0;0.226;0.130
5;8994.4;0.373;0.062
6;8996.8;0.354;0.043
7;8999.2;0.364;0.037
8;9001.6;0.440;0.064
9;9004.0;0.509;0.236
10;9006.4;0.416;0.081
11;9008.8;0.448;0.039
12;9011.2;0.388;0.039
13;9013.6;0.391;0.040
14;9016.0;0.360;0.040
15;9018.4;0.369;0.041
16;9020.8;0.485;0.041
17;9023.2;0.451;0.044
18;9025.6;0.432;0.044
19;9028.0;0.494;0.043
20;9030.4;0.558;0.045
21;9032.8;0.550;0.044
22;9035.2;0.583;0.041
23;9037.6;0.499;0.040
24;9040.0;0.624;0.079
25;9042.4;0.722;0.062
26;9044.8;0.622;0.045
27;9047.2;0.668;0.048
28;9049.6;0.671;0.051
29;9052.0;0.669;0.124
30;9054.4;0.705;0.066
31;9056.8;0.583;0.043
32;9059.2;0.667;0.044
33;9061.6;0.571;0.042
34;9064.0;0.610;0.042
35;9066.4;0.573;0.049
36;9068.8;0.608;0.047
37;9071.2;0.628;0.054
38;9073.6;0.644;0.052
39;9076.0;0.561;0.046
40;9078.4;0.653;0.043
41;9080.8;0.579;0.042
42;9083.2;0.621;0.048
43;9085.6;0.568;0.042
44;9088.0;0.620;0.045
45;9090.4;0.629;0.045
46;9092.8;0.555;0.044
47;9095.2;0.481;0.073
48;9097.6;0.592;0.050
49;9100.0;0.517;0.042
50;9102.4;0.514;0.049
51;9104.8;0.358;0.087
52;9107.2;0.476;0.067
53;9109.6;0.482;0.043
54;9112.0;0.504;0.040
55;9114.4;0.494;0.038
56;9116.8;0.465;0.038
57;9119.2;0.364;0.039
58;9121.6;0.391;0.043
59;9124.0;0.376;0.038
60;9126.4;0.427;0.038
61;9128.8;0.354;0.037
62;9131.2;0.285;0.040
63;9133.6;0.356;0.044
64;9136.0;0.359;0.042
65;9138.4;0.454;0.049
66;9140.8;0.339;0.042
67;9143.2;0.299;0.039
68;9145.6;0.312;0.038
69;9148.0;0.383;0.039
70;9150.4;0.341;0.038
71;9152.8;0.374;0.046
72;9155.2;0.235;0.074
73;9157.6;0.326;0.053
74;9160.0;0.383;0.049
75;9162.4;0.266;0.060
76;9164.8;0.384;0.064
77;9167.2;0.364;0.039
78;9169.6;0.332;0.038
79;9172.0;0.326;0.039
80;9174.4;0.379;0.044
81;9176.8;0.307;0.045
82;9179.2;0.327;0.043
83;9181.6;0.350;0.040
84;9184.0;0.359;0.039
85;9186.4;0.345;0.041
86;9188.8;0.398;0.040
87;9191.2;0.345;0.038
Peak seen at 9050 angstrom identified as Mg II 2798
